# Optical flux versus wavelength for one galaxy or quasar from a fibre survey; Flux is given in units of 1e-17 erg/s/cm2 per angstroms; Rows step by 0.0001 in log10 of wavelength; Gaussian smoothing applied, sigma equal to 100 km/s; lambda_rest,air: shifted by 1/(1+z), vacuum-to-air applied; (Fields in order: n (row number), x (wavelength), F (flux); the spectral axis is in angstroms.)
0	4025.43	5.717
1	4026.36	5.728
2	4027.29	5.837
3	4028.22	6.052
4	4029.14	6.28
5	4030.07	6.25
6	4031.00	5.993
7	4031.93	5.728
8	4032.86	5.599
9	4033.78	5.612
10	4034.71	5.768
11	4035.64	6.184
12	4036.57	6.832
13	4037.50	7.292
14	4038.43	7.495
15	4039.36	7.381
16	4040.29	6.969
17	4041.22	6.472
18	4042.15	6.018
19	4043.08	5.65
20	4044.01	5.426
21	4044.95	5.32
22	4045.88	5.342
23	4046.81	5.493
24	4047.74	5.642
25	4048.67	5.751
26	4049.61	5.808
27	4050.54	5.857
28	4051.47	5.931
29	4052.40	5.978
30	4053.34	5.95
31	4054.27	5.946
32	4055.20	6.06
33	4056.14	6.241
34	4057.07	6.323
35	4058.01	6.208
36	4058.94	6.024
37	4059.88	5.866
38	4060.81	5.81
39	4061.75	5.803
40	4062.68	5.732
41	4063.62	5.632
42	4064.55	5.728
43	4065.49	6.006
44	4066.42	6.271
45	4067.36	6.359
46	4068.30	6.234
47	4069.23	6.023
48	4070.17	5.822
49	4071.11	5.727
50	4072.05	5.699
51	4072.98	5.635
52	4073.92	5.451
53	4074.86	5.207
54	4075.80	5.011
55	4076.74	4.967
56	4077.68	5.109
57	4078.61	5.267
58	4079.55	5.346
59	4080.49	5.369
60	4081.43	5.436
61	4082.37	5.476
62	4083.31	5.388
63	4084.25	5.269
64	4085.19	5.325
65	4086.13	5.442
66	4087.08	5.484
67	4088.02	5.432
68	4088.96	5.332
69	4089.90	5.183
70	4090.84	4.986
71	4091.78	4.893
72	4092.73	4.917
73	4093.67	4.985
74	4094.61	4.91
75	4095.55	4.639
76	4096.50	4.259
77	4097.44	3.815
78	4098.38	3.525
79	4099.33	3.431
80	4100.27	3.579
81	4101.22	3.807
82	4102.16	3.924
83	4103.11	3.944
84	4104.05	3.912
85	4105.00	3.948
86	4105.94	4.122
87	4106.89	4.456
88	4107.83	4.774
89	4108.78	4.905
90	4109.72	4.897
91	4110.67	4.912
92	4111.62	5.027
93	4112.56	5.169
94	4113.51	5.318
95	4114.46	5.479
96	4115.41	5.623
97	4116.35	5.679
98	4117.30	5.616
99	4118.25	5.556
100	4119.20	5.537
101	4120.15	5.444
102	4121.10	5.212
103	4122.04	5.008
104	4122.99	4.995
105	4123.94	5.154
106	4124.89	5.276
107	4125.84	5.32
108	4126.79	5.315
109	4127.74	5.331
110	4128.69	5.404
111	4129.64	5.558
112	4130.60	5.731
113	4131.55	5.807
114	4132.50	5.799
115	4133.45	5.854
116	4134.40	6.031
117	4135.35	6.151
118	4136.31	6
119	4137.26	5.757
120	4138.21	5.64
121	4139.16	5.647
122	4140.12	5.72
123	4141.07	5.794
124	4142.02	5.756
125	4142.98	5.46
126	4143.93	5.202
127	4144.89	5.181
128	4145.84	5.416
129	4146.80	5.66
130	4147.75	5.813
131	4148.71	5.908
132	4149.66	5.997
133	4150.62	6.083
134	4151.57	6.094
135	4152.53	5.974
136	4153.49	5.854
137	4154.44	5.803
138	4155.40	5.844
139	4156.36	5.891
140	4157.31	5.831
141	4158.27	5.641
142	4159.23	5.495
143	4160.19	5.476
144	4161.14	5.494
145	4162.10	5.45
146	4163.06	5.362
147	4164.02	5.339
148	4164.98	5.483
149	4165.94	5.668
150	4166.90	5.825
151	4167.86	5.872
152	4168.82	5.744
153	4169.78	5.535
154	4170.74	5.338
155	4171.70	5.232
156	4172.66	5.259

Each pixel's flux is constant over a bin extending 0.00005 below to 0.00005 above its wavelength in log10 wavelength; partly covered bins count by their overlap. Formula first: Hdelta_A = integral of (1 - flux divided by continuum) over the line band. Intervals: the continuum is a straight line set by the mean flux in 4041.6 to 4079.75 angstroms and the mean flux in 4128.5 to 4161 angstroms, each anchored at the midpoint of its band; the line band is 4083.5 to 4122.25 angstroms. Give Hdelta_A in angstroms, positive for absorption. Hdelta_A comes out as 6.2 angstroms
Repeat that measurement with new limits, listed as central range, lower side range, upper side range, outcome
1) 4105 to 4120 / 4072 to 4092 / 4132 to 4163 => 1.1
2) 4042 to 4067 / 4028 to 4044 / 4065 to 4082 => 0.5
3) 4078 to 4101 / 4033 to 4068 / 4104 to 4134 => 2.9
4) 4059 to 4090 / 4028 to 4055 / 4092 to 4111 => -3.0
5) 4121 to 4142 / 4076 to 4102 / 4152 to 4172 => -1.1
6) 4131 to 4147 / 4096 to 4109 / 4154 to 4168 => -2.2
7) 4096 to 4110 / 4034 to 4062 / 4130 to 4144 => 4.3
